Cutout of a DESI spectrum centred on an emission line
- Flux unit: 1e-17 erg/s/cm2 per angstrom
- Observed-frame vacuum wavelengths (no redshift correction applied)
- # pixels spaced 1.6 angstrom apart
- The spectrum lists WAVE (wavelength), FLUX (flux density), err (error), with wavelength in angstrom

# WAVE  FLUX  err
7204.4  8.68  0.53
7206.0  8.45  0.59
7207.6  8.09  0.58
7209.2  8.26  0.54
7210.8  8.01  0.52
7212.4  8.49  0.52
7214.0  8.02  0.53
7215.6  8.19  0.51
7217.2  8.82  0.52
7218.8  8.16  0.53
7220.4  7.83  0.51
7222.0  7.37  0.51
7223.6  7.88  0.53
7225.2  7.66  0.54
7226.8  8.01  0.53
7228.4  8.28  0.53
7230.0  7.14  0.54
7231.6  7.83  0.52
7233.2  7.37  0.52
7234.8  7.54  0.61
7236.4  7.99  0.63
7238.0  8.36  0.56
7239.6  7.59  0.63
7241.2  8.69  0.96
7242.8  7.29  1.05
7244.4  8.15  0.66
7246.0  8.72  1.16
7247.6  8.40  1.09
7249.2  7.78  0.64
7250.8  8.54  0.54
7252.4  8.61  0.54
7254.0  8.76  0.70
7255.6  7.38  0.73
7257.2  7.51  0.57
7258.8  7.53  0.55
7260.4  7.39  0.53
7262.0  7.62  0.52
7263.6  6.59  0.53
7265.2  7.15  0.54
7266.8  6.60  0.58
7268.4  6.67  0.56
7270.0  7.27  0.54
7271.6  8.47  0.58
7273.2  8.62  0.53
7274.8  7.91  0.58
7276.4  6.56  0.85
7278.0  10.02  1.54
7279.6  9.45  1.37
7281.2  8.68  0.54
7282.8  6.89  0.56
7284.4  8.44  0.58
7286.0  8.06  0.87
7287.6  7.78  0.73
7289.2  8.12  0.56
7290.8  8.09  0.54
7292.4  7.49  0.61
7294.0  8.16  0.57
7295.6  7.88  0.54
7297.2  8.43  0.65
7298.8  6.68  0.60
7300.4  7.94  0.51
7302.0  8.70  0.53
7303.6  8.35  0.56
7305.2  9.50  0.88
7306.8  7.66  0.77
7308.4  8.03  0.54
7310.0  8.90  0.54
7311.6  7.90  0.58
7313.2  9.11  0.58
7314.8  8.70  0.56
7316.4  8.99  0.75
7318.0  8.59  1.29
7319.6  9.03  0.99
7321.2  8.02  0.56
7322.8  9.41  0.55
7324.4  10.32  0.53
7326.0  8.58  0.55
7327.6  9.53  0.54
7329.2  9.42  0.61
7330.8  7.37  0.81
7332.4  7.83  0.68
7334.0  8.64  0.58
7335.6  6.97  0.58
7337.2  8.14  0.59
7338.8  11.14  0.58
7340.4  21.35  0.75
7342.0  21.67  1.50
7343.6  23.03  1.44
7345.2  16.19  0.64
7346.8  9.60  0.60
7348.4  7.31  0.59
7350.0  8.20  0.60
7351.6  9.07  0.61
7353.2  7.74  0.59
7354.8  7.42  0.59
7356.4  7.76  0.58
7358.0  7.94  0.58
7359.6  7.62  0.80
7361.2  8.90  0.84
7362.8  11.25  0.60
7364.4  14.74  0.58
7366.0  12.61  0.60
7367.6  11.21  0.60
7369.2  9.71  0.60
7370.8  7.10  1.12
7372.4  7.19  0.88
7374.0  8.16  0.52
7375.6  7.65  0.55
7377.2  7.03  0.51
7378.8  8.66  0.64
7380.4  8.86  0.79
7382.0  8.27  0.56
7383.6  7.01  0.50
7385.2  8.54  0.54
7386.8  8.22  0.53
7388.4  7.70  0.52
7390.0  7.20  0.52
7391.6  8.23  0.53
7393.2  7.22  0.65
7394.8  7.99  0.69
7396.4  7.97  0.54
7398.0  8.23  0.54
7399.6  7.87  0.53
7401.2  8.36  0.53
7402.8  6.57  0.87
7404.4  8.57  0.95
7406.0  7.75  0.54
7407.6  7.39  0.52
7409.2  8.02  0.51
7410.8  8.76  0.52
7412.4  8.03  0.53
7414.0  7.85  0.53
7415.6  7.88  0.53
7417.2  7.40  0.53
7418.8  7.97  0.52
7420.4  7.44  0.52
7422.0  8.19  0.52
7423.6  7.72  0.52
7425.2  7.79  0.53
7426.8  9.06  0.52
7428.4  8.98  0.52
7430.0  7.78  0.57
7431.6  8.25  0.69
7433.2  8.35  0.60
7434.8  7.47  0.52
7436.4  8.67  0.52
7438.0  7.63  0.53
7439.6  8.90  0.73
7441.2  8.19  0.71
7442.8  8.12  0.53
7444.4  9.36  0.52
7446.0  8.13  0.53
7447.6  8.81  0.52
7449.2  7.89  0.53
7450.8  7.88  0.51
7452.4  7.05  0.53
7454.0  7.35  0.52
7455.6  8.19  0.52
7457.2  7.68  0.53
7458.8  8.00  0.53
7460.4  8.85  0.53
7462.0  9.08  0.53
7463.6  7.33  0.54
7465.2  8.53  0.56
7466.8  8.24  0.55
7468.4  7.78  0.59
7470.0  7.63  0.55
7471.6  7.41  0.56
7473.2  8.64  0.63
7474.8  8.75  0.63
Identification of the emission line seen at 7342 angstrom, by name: H-alpha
